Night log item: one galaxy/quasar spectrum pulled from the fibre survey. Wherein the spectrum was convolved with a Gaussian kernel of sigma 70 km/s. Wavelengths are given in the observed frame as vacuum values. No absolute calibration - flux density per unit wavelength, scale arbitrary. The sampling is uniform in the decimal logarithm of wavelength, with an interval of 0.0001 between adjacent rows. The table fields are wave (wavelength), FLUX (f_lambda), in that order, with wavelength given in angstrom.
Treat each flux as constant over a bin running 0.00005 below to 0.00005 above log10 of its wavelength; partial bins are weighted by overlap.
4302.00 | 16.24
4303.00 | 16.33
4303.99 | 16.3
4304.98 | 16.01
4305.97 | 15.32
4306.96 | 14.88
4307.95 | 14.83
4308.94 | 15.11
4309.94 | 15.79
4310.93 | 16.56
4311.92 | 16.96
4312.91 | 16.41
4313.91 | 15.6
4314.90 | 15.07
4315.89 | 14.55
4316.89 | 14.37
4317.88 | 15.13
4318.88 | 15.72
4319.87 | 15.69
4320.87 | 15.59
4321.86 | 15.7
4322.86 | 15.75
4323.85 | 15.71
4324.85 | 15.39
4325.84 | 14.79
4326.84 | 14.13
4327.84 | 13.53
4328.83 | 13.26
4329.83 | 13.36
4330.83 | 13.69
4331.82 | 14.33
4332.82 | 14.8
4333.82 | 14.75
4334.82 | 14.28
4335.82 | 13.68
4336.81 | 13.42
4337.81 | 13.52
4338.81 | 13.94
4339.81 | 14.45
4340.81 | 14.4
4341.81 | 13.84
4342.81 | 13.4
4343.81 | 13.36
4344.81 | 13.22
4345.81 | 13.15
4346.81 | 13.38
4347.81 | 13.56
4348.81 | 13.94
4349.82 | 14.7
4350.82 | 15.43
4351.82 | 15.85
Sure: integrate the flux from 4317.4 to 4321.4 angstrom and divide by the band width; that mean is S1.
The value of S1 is 15.5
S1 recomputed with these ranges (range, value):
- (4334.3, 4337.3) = 13.8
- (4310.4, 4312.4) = 16.8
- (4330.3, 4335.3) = 14.4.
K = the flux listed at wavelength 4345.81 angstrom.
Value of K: 13.15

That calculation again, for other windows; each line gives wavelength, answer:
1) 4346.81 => 13.38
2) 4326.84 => 14.13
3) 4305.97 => 15.32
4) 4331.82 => 14.33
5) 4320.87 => 15.59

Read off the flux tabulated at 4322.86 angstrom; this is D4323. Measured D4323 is 15.75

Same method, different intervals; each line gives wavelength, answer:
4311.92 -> 16.96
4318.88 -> 15.72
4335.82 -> 13.68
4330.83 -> 13.69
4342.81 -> 13.4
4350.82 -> 15.43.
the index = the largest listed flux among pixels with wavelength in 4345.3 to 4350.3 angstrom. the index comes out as 14.7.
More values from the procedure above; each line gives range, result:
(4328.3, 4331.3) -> 13.69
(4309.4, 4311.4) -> 16.56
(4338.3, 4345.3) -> 14.45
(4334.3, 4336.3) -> 14.28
